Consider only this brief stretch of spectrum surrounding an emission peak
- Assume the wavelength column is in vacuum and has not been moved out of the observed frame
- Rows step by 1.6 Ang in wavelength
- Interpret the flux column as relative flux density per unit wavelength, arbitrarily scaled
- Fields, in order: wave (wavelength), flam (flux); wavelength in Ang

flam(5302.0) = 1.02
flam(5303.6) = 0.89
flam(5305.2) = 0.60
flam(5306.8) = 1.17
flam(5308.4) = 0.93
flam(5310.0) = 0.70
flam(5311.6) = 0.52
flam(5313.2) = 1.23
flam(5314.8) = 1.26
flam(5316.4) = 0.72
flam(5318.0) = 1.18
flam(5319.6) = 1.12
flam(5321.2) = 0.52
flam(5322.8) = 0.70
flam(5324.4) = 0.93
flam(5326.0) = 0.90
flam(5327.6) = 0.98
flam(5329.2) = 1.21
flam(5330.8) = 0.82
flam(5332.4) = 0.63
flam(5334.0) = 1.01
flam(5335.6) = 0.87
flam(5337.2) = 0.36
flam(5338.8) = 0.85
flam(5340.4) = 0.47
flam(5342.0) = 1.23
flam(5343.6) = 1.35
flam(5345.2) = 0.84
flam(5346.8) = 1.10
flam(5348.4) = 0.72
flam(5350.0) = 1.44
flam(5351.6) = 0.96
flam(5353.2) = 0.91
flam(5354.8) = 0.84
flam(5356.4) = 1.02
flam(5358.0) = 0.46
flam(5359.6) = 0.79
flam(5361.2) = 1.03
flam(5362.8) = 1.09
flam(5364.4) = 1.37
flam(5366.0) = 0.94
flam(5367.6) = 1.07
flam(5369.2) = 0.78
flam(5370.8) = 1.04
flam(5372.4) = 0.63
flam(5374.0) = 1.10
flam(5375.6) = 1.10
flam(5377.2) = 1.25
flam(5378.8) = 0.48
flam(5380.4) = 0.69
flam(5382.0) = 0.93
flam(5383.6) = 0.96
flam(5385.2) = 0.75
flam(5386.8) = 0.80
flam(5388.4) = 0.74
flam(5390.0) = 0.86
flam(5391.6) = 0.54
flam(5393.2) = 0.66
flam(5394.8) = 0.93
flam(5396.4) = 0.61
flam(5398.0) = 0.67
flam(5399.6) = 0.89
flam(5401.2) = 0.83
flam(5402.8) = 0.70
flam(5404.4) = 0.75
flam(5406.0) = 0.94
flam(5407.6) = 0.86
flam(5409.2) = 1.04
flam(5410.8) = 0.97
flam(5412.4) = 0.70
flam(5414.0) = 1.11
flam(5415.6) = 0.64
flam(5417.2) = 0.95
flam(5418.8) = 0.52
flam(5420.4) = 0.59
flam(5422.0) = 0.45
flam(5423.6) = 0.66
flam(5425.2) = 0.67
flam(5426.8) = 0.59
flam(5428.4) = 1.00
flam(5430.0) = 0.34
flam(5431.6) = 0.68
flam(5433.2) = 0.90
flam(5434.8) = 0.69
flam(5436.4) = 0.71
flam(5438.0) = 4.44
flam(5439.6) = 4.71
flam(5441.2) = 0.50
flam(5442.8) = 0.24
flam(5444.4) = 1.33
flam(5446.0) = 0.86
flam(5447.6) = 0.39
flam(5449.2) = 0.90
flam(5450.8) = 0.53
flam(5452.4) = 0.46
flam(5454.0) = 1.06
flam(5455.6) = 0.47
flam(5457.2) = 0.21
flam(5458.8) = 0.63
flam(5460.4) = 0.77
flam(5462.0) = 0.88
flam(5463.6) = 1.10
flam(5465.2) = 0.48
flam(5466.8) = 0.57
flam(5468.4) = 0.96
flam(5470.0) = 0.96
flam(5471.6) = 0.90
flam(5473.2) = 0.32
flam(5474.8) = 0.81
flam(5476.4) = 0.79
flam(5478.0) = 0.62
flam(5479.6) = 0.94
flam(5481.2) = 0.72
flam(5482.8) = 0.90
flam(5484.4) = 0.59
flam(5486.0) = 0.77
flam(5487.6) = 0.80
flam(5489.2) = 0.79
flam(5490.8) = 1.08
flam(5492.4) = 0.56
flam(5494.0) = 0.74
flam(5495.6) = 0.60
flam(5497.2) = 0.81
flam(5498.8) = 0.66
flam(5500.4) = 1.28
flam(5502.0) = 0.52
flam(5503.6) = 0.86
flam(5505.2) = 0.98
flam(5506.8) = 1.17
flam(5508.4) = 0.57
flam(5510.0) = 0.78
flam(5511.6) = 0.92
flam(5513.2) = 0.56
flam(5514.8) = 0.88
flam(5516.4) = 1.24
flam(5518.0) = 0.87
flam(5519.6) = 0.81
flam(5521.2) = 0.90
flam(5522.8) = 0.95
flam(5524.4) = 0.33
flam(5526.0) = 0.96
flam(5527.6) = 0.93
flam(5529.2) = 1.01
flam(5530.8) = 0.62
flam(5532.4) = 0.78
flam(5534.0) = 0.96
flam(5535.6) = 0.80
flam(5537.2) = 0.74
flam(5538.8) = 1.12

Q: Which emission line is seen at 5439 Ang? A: H-beta 4861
